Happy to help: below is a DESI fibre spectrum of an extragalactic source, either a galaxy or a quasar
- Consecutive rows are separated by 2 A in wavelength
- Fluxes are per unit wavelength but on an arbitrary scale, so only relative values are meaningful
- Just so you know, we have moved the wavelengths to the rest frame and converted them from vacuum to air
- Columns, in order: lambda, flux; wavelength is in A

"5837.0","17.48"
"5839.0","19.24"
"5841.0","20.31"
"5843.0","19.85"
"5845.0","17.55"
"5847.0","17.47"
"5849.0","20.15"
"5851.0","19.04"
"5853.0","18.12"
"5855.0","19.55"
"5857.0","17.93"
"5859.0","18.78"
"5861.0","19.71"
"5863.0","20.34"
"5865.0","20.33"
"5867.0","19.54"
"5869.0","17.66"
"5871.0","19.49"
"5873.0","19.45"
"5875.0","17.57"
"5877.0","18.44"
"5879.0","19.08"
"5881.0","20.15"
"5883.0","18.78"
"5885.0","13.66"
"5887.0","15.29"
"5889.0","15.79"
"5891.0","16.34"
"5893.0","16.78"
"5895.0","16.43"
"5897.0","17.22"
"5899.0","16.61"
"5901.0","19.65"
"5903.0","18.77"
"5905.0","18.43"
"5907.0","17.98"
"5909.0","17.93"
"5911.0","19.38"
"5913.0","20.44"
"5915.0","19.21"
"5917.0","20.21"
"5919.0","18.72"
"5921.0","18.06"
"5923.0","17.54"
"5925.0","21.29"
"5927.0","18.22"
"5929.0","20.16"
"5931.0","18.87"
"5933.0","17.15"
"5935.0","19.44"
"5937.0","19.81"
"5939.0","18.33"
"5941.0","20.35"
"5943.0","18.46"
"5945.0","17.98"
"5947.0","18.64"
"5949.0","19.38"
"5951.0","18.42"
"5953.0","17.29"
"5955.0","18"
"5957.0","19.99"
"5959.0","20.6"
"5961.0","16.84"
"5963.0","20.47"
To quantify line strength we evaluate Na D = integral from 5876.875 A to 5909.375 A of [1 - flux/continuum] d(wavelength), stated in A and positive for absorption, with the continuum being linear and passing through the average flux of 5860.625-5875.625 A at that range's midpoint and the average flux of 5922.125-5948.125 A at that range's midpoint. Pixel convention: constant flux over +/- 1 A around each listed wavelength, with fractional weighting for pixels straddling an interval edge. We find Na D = 2.9 A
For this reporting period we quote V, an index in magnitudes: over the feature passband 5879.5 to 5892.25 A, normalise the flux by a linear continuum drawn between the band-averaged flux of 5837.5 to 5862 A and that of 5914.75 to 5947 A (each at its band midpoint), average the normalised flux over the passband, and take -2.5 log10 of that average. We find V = 0.13 mag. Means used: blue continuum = 18.9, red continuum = 19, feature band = 16.8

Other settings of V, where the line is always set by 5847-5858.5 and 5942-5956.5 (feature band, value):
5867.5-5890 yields 0.054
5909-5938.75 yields -0.036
